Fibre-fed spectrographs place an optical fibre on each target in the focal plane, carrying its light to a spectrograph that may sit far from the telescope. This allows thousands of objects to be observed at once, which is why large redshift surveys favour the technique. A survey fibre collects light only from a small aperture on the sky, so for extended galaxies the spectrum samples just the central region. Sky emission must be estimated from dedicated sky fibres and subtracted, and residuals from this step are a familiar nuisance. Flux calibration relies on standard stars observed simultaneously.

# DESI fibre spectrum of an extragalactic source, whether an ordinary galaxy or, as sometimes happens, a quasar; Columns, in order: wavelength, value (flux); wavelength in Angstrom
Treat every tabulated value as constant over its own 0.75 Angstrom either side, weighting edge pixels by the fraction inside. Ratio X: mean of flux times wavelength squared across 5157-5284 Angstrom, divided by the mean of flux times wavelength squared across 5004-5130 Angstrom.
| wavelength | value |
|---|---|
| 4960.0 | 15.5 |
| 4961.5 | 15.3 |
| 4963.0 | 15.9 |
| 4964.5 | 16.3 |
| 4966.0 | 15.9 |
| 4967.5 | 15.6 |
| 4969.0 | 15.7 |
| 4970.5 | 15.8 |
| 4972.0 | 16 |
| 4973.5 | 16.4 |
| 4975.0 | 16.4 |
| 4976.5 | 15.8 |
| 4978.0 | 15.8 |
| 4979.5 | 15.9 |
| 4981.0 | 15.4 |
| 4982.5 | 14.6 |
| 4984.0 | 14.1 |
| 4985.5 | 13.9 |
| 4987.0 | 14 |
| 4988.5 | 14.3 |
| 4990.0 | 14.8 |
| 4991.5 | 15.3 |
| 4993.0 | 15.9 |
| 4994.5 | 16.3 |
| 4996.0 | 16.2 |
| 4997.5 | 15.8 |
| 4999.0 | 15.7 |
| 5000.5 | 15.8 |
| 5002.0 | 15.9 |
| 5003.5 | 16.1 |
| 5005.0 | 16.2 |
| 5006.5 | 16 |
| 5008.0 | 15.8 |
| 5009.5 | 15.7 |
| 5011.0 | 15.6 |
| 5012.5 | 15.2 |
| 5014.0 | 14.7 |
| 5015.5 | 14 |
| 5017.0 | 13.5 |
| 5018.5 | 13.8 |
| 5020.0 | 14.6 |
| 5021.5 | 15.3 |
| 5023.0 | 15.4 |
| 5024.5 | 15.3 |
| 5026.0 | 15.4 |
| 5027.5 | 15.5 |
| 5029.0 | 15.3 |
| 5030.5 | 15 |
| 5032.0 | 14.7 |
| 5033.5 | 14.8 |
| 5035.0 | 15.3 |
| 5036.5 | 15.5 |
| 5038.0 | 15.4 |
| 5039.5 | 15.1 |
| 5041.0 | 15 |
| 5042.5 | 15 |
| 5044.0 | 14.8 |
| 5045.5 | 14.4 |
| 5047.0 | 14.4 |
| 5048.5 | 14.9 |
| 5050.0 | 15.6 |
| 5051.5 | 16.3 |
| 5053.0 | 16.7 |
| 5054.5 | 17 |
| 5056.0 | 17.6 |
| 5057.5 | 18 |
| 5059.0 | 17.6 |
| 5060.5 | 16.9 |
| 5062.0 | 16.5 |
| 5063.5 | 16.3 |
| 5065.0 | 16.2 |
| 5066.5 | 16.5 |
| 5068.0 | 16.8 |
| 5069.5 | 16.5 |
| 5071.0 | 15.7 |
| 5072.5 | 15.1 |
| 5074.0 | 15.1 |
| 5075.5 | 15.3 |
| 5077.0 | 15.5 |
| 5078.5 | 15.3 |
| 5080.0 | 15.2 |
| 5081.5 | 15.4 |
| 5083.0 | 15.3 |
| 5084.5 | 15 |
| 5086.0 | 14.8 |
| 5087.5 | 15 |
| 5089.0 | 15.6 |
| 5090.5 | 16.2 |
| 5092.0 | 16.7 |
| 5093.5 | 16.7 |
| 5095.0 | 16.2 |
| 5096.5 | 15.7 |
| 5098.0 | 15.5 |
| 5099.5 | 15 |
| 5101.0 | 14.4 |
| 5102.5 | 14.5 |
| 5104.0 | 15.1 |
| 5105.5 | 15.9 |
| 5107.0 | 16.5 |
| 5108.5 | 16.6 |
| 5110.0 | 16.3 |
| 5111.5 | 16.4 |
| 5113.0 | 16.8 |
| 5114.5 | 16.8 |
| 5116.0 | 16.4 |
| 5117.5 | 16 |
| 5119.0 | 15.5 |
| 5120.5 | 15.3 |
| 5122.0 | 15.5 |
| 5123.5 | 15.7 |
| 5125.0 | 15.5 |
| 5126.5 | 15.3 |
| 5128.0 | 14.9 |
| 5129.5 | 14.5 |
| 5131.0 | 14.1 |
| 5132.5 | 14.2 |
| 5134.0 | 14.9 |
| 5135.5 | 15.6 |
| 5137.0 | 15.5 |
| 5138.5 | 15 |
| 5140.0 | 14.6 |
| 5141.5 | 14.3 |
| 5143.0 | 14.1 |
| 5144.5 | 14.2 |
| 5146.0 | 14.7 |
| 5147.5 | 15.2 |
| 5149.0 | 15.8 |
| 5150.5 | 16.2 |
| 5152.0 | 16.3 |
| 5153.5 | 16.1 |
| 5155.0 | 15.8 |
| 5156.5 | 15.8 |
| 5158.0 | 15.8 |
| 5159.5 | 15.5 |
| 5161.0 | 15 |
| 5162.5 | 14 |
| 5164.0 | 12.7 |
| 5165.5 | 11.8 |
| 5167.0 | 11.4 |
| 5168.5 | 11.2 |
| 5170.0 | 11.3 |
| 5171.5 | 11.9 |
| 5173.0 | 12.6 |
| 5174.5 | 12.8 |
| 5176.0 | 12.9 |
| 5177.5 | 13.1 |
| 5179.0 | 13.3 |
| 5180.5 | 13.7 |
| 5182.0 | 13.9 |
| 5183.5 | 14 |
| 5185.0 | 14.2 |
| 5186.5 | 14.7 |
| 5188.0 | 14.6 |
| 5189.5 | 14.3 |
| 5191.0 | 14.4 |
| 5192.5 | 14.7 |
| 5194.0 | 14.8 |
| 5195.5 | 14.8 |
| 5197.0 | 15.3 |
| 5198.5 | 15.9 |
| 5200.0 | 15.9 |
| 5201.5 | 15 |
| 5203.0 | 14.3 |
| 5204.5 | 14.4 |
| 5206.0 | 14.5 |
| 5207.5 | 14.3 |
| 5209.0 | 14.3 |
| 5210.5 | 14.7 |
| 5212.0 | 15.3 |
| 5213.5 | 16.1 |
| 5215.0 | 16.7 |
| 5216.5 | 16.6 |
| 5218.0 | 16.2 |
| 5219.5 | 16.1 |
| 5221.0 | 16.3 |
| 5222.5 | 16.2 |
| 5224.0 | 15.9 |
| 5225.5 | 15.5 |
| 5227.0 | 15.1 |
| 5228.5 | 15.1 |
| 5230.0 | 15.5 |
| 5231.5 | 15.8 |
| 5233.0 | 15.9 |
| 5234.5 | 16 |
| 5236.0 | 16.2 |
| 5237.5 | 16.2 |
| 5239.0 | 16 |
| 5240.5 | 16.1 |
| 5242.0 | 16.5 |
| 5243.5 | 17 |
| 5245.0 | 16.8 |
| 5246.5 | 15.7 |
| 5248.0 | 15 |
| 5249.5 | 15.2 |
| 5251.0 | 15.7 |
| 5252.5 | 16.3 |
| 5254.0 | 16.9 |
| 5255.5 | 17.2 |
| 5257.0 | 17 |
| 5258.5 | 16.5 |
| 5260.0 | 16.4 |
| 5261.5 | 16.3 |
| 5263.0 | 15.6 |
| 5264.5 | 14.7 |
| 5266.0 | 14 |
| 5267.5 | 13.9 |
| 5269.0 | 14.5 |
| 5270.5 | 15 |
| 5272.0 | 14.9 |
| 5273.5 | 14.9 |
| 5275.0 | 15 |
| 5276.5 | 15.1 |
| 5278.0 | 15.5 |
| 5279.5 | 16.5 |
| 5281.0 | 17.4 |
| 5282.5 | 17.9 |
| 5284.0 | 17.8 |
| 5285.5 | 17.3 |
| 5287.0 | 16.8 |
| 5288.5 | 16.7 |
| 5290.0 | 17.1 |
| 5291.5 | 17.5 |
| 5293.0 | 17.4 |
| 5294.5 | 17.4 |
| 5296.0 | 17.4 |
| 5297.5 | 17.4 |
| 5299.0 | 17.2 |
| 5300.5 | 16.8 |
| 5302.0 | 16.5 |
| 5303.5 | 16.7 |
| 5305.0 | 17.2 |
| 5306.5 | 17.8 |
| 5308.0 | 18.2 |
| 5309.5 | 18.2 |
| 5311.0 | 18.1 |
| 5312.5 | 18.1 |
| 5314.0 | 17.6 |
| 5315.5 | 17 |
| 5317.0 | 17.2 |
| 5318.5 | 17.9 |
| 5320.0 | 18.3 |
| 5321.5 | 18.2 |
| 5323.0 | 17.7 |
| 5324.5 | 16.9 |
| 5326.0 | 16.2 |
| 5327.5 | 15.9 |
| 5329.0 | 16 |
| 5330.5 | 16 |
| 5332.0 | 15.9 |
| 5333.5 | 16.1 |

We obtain 1.0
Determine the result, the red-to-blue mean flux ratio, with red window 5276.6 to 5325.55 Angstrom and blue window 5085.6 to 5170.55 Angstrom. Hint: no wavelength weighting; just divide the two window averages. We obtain 1.1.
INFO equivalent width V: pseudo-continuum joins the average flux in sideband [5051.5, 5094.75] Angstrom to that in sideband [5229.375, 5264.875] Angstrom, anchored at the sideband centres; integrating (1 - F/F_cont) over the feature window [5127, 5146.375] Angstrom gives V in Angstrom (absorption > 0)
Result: 1.7 Angstrom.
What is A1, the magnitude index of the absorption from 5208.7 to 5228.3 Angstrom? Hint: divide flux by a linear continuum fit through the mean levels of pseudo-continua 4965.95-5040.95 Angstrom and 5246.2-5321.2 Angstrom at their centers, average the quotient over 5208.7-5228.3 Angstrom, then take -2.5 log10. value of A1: 0.035 mag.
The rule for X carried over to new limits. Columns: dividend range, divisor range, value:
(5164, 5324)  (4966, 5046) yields 1.13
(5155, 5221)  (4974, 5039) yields 1.01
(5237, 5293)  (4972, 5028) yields 1.17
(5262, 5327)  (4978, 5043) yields 1.23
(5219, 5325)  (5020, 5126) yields 1.13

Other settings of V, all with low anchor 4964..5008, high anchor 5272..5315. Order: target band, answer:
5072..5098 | 0.8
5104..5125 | 0.1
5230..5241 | 0.5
